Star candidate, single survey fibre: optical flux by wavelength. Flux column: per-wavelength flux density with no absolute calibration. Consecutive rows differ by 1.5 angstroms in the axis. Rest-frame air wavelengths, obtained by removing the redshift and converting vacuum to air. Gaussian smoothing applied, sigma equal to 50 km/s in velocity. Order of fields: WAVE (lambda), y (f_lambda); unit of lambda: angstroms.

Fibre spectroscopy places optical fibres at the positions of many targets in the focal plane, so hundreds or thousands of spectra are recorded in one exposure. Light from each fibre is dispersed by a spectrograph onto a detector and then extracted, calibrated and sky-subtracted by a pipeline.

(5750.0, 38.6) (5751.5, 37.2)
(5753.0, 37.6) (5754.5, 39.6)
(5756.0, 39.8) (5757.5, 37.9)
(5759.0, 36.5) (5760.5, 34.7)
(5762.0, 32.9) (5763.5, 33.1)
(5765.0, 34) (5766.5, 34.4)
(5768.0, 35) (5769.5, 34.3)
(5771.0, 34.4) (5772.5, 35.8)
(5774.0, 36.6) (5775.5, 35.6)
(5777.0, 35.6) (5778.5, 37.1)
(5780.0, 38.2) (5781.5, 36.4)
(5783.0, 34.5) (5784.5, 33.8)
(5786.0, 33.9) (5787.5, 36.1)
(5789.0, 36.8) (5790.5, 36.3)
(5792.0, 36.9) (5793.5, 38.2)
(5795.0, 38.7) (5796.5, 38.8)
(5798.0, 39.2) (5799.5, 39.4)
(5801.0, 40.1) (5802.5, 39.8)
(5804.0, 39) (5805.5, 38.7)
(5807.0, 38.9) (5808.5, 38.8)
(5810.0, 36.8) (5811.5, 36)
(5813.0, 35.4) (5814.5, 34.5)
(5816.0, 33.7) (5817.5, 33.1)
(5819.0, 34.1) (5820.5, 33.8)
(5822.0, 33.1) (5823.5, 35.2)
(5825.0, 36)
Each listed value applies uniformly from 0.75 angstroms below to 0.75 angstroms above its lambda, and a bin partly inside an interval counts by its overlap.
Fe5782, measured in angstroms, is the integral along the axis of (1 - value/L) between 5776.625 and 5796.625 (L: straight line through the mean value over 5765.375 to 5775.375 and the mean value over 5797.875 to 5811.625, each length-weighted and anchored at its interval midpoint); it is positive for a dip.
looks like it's 0.2 angstroms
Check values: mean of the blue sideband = 35.1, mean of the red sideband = 38.8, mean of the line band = 36.5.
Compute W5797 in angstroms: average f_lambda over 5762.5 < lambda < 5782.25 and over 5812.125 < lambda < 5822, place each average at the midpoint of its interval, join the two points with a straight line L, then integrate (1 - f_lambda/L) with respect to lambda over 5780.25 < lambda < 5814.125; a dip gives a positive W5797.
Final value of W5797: -2.7 angstroms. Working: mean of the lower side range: 35.4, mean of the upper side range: 34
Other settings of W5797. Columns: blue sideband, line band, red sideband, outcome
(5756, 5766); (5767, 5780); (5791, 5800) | 0.3 angstroms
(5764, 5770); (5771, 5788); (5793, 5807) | 0.2 angstroms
